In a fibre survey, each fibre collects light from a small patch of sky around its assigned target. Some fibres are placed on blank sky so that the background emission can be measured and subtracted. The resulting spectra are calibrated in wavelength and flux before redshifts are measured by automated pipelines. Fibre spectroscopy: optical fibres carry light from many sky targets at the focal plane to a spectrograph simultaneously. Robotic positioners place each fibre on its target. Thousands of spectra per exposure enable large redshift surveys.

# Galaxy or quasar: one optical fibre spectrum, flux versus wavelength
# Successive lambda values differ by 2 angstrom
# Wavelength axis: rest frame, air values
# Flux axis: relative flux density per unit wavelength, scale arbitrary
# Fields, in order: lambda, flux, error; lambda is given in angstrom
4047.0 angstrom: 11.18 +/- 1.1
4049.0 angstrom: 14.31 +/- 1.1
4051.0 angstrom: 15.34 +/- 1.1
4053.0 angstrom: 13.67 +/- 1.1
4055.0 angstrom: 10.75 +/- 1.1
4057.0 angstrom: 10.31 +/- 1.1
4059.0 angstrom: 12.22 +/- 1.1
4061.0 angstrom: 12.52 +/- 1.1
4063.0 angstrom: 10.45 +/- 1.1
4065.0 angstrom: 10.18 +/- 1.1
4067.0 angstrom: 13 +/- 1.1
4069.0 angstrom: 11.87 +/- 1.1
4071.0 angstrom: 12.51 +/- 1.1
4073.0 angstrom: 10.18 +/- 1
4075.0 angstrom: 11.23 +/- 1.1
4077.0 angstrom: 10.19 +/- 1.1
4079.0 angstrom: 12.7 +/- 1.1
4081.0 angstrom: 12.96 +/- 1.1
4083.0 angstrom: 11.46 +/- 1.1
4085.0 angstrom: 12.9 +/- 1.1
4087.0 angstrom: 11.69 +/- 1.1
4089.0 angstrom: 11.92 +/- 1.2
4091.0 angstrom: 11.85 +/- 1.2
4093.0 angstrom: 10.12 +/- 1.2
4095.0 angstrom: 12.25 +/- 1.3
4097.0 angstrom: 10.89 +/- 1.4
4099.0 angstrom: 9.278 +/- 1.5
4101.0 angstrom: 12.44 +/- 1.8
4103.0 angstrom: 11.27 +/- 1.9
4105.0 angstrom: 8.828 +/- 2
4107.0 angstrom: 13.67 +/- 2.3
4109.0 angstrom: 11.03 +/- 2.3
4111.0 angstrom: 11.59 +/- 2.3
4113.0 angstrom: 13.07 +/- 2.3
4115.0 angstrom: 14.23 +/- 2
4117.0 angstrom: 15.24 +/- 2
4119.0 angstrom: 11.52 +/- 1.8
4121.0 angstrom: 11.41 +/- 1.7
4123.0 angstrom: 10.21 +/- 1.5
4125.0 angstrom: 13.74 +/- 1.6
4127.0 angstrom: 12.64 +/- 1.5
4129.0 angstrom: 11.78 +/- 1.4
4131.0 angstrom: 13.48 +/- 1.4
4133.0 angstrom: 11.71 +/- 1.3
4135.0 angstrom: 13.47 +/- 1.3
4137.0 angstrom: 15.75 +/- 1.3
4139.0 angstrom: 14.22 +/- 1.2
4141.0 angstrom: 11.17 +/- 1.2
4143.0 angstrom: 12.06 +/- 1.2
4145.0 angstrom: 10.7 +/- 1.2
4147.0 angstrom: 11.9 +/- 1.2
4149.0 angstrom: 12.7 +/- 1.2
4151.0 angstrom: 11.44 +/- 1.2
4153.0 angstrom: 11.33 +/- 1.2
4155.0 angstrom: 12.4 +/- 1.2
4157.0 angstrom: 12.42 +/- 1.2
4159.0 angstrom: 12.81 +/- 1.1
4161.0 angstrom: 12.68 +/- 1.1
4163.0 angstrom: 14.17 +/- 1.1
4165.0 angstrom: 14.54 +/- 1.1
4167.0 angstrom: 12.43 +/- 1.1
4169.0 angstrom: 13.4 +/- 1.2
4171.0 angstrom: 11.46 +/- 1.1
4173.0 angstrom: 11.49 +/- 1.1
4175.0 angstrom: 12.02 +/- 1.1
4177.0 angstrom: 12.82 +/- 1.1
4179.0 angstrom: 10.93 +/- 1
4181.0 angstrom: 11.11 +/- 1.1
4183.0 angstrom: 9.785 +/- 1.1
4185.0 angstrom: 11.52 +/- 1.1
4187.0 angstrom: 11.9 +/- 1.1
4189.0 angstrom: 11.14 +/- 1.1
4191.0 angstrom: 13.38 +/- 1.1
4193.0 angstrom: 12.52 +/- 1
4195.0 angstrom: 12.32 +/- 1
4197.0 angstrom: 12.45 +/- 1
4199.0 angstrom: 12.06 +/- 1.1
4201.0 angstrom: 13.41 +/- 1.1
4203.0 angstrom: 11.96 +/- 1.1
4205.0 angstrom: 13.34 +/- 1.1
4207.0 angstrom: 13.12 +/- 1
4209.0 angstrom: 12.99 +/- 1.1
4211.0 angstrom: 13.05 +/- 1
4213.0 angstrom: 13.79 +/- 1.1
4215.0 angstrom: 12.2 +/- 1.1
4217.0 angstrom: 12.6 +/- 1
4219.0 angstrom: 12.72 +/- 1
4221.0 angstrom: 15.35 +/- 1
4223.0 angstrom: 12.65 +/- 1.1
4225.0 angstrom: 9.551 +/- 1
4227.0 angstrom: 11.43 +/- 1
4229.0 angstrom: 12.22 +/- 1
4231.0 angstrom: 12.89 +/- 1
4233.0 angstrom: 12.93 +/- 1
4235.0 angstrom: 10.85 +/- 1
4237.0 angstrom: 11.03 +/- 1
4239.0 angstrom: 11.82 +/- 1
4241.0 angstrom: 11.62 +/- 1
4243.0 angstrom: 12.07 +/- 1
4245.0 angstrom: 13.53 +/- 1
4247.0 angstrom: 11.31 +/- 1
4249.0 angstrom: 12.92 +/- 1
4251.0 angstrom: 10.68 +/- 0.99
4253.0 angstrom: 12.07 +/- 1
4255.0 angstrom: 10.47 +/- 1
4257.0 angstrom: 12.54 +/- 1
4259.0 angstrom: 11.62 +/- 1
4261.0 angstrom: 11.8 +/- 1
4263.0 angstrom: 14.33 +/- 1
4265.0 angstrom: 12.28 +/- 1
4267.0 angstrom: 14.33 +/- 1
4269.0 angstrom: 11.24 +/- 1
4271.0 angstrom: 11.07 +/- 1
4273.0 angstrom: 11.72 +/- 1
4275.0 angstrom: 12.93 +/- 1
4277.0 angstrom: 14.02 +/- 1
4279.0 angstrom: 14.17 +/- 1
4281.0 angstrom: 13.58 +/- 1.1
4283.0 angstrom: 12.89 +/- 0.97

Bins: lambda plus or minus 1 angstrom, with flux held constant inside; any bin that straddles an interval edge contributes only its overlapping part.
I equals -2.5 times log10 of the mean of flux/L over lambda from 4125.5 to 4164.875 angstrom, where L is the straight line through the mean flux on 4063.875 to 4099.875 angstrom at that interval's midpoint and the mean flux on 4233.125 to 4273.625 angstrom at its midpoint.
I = -0.08 mag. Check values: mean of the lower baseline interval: 11.5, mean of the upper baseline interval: 12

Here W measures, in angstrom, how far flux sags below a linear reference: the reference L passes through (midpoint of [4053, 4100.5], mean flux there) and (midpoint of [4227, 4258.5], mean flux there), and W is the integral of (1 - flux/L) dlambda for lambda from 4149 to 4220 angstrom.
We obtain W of -3.8 angstrom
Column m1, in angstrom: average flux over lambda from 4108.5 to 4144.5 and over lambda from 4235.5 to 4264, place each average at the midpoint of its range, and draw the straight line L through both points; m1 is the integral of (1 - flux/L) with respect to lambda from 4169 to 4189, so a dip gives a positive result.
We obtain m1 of 1.4 angstrom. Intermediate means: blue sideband 12.7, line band 11.5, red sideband 12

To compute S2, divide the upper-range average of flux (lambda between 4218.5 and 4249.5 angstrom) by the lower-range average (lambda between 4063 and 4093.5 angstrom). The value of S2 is 1.05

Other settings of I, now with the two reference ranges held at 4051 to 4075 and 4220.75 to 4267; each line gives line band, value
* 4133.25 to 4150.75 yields -0.07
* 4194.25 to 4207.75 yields -0.06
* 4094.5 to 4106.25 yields 0.09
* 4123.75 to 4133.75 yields -0.07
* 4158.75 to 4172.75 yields -0.09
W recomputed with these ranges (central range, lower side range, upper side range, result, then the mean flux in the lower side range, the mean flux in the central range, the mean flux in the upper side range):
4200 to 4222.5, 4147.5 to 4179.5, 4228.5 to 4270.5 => -1.6 angstrom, 12.5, 13.1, 12.1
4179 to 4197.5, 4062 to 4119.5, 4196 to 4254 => 0.7 angstrom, 11.7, 11.7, 12.4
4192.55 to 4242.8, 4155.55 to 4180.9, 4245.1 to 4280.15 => 0.1 angstrom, 12.5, 12.4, 12.4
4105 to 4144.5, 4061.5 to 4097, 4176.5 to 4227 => -2.5 angstrom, 11.6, 12.6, 12.3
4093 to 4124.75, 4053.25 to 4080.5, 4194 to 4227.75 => 0.1 angstrom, 11.5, 11.8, 12.7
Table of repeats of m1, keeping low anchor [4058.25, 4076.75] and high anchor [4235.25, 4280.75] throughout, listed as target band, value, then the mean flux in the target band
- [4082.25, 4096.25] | -0.17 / 11.7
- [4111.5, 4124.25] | -0.97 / 12.6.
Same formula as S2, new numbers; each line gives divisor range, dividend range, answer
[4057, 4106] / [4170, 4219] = 1.07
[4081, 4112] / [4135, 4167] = 1.11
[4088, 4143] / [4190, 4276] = 1.01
